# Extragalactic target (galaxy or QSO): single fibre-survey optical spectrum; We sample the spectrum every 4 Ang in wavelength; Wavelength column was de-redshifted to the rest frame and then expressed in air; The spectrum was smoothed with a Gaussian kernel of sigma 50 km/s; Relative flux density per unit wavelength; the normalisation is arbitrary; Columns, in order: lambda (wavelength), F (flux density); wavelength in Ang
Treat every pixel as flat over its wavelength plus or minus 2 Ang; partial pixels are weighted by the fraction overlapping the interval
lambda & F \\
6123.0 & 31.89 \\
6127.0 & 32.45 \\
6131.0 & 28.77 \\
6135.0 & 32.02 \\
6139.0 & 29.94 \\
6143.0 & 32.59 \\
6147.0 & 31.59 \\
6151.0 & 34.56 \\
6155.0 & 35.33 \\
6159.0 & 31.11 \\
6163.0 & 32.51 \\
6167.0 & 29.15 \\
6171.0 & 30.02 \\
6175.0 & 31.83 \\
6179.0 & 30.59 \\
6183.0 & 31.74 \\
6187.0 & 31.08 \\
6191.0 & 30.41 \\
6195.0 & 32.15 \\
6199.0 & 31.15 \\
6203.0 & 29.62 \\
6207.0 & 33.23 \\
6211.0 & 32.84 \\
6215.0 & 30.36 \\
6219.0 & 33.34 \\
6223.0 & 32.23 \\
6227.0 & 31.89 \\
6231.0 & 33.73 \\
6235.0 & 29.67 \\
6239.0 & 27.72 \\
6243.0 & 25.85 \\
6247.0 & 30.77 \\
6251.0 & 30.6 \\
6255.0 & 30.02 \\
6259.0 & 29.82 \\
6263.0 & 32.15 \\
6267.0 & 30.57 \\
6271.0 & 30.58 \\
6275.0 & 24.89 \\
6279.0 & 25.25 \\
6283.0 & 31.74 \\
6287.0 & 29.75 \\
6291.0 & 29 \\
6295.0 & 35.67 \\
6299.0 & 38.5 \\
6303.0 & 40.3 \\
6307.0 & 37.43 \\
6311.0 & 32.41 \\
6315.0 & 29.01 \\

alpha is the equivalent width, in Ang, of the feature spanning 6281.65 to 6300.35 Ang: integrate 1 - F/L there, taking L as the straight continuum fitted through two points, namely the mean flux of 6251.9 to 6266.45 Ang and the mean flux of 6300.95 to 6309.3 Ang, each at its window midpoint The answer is 1.8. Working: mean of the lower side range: 30.6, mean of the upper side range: 38.6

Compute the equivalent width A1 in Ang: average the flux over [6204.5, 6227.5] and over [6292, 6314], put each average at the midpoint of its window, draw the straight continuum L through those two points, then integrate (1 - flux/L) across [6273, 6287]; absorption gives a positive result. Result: 3.0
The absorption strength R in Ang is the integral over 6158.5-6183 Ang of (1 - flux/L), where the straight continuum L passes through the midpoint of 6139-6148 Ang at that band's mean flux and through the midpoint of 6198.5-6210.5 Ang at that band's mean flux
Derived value 0.5 Ang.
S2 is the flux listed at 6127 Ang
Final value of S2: 32.45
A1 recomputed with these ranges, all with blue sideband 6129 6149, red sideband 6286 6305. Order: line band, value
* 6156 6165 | -0.2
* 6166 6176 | 0.5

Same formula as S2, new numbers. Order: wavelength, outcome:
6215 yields 30.36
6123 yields 31.89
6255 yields 30.02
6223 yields 32.23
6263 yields 32.15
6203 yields 29.62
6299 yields 38.5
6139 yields 29.94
